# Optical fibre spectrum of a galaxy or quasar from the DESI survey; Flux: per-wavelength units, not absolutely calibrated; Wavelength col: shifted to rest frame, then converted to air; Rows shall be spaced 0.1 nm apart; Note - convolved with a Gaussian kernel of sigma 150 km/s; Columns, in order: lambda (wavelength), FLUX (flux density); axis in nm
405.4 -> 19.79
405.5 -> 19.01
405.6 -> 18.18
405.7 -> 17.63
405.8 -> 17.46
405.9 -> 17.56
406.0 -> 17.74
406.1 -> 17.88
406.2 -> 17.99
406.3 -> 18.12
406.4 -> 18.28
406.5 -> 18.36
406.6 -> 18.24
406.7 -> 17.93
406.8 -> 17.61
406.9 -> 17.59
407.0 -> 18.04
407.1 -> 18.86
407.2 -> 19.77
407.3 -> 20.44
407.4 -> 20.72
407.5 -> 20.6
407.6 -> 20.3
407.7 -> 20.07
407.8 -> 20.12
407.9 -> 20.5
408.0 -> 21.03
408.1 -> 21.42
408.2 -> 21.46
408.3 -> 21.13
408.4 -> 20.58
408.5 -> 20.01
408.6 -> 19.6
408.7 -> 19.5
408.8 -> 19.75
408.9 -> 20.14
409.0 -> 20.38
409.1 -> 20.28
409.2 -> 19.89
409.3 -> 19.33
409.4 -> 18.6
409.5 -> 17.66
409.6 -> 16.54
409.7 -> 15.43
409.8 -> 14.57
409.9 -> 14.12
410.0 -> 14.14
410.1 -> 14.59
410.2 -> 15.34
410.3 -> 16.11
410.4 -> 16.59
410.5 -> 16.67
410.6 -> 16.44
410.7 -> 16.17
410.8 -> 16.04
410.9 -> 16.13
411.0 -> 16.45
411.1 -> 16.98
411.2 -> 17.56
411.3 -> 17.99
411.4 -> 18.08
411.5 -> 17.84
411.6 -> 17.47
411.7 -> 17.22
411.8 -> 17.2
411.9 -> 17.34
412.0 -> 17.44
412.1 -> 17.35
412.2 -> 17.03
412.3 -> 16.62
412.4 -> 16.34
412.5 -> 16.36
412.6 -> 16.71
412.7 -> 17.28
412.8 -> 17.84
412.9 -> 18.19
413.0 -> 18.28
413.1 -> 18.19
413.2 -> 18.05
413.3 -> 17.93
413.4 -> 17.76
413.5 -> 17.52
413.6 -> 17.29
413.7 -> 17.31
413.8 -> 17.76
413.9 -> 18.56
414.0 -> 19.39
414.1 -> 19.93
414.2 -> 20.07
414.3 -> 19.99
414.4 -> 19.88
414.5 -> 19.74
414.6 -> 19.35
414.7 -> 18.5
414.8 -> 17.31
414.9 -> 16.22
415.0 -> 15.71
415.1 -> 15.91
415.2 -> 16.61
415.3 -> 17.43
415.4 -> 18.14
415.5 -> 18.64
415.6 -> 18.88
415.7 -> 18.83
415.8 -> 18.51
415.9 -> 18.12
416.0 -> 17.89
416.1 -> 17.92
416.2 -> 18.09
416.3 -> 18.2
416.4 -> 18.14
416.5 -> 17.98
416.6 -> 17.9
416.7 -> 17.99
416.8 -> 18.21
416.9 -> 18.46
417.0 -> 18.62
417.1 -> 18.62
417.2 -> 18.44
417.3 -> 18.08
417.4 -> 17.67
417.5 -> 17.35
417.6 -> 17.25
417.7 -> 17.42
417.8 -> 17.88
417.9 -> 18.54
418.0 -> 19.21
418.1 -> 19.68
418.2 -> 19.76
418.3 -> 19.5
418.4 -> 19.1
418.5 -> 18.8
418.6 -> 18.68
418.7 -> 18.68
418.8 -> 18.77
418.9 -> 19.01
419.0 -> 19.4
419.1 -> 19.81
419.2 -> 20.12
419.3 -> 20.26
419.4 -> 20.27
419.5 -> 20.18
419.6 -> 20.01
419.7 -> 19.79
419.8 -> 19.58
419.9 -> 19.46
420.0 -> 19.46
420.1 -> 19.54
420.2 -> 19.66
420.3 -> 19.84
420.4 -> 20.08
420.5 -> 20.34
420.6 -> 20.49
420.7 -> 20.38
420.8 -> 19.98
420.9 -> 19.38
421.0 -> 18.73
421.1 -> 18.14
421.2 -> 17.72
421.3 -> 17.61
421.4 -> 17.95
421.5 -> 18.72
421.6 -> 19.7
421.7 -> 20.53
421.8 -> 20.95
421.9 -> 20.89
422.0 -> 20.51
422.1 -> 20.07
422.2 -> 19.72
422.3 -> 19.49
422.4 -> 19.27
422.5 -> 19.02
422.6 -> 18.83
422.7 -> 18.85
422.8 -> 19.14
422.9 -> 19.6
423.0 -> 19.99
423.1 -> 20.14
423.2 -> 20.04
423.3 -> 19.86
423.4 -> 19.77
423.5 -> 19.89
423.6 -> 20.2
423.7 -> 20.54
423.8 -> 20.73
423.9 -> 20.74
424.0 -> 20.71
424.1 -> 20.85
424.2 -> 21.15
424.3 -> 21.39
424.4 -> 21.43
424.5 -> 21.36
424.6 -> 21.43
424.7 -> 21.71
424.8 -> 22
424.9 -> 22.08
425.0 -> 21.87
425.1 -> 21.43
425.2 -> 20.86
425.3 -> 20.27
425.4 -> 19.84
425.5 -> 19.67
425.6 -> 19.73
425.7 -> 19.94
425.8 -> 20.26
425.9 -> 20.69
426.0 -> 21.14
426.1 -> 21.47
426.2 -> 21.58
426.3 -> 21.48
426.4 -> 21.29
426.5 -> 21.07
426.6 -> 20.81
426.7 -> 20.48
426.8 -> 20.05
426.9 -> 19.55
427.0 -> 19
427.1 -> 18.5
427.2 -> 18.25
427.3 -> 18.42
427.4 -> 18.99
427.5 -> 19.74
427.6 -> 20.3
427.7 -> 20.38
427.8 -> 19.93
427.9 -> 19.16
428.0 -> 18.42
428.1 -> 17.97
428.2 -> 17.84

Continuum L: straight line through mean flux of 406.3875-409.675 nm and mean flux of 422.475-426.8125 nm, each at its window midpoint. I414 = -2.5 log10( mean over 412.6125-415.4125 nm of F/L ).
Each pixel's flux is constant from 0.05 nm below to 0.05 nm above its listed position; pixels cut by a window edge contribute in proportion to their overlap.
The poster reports 0.11 mag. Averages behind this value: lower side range 19.5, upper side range 20.6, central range 18.1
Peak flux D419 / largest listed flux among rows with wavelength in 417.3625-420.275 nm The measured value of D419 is 20.27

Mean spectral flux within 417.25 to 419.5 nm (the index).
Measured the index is 18.9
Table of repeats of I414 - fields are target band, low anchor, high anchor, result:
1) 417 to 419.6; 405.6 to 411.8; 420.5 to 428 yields 0.03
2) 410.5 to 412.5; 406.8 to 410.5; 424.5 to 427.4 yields 0.12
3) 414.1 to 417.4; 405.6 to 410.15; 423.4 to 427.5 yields 0.08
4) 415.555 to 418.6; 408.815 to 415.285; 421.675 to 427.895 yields 0.01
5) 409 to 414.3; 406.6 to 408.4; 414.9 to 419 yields 0.11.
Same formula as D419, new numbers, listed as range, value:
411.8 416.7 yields 20.07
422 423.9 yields 20.74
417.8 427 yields 22.08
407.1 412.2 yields 21.46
